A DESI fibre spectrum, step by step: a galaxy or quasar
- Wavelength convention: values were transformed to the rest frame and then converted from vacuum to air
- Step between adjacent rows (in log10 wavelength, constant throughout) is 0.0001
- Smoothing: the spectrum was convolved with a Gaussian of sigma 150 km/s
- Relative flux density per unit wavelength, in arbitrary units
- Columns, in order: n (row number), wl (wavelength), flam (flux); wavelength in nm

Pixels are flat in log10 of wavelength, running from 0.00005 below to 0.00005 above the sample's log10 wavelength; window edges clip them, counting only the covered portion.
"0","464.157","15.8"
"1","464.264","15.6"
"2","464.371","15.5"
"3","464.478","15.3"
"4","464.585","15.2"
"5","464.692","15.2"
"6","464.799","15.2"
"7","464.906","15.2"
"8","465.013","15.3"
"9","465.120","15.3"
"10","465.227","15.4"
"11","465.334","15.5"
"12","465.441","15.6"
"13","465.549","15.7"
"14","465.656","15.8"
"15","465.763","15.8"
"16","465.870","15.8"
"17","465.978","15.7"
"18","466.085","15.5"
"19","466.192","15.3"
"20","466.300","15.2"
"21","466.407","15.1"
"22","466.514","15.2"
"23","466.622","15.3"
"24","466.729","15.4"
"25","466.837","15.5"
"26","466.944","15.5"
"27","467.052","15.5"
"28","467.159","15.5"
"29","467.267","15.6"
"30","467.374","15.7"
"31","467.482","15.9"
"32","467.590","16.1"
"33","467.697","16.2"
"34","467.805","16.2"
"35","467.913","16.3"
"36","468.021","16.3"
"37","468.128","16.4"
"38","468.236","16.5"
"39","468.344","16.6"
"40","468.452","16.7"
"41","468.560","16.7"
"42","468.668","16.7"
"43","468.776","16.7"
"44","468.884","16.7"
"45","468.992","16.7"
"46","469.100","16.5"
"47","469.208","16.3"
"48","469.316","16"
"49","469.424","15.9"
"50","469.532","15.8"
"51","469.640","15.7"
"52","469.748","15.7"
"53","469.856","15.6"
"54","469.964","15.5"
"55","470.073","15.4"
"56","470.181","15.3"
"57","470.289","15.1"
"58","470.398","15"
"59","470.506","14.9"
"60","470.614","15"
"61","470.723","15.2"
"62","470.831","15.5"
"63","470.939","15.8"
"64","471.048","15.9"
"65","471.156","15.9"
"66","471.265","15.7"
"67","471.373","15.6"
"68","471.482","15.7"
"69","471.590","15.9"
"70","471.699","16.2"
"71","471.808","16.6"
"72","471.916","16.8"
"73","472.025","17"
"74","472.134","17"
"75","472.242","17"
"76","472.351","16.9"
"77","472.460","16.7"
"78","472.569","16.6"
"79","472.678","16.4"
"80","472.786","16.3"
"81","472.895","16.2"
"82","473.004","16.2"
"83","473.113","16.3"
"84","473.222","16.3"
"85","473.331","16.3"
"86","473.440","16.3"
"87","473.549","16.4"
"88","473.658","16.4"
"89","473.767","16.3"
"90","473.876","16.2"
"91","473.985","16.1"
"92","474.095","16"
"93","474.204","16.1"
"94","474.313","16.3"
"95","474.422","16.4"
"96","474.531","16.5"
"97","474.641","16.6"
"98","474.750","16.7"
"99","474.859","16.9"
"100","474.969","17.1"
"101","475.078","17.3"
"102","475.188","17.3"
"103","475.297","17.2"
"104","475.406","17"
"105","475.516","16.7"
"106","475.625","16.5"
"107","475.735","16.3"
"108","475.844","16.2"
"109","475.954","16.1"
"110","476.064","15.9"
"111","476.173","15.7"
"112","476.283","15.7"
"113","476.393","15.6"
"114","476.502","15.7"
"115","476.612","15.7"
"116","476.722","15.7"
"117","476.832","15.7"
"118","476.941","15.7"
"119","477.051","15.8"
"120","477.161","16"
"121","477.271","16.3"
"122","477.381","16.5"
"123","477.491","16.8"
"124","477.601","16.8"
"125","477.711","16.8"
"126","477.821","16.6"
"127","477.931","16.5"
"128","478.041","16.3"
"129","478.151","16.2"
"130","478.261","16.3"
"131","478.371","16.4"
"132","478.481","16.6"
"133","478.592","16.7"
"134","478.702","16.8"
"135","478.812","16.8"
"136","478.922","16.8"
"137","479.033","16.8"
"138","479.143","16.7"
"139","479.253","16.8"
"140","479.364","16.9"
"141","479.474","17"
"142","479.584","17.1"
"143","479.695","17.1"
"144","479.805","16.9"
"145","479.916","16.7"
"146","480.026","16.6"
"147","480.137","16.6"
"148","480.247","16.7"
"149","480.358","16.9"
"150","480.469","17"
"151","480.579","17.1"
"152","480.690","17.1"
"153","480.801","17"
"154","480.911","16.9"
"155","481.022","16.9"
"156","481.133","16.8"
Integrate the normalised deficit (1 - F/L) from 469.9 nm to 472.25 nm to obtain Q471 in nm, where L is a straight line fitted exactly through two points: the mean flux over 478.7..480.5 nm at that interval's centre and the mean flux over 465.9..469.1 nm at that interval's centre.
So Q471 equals 0.06 nm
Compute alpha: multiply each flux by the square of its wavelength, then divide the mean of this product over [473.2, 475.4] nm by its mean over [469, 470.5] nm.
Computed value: 1.08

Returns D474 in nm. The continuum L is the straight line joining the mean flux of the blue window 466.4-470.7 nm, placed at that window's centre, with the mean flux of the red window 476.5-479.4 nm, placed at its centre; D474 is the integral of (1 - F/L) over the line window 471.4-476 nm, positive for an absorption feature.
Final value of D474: -0.097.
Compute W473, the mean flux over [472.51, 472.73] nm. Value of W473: 16.5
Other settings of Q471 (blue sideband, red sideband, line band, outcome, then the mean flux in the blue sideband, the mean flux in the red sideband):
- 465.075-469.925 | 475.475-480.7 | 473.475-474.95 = -0.01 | 15.9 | 16.5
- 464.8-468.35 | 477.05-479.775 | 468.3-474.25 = -0.02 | 15.7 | 16.6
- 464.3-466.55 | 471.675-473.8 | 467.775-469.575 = -0.06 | 15.4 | 16.5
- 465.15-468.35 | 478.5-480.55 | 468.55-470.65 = 0.02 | 15.7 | 16.8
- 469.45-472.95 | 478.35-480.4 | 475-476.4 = 0.00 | 15.9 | 16.8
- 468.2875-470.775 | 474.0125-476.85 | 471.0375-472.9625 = -0.03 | 15.9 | 16.3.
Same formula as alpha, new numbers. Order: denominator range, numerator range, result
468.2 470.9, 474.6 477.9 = 1.06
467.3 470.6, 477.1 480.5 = 1.08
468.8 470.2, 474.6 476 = 1.08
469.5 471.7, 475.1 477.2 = 1.06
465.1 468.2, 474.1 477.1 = 1.08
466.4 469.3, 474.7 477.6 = 1.05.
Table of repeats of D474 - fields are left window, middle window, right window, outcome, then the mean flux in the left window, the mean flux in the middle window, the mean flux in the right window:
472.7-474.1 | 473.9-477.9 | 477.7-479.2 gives 0.02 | 16.3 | 16.3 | 16.6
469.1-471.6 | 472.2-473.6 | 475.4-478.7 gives -0.05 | 15.6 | 16.4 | 16.2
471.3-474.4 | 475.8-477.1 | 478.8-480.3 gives 0.06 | 16.4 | 15.8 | 16.8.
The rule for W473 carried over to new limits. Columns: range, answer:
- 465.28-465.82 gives 15.7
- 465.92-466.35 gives 15.4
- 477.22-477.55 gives 16.5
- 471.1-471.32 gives 15.8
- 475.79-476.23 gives 16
